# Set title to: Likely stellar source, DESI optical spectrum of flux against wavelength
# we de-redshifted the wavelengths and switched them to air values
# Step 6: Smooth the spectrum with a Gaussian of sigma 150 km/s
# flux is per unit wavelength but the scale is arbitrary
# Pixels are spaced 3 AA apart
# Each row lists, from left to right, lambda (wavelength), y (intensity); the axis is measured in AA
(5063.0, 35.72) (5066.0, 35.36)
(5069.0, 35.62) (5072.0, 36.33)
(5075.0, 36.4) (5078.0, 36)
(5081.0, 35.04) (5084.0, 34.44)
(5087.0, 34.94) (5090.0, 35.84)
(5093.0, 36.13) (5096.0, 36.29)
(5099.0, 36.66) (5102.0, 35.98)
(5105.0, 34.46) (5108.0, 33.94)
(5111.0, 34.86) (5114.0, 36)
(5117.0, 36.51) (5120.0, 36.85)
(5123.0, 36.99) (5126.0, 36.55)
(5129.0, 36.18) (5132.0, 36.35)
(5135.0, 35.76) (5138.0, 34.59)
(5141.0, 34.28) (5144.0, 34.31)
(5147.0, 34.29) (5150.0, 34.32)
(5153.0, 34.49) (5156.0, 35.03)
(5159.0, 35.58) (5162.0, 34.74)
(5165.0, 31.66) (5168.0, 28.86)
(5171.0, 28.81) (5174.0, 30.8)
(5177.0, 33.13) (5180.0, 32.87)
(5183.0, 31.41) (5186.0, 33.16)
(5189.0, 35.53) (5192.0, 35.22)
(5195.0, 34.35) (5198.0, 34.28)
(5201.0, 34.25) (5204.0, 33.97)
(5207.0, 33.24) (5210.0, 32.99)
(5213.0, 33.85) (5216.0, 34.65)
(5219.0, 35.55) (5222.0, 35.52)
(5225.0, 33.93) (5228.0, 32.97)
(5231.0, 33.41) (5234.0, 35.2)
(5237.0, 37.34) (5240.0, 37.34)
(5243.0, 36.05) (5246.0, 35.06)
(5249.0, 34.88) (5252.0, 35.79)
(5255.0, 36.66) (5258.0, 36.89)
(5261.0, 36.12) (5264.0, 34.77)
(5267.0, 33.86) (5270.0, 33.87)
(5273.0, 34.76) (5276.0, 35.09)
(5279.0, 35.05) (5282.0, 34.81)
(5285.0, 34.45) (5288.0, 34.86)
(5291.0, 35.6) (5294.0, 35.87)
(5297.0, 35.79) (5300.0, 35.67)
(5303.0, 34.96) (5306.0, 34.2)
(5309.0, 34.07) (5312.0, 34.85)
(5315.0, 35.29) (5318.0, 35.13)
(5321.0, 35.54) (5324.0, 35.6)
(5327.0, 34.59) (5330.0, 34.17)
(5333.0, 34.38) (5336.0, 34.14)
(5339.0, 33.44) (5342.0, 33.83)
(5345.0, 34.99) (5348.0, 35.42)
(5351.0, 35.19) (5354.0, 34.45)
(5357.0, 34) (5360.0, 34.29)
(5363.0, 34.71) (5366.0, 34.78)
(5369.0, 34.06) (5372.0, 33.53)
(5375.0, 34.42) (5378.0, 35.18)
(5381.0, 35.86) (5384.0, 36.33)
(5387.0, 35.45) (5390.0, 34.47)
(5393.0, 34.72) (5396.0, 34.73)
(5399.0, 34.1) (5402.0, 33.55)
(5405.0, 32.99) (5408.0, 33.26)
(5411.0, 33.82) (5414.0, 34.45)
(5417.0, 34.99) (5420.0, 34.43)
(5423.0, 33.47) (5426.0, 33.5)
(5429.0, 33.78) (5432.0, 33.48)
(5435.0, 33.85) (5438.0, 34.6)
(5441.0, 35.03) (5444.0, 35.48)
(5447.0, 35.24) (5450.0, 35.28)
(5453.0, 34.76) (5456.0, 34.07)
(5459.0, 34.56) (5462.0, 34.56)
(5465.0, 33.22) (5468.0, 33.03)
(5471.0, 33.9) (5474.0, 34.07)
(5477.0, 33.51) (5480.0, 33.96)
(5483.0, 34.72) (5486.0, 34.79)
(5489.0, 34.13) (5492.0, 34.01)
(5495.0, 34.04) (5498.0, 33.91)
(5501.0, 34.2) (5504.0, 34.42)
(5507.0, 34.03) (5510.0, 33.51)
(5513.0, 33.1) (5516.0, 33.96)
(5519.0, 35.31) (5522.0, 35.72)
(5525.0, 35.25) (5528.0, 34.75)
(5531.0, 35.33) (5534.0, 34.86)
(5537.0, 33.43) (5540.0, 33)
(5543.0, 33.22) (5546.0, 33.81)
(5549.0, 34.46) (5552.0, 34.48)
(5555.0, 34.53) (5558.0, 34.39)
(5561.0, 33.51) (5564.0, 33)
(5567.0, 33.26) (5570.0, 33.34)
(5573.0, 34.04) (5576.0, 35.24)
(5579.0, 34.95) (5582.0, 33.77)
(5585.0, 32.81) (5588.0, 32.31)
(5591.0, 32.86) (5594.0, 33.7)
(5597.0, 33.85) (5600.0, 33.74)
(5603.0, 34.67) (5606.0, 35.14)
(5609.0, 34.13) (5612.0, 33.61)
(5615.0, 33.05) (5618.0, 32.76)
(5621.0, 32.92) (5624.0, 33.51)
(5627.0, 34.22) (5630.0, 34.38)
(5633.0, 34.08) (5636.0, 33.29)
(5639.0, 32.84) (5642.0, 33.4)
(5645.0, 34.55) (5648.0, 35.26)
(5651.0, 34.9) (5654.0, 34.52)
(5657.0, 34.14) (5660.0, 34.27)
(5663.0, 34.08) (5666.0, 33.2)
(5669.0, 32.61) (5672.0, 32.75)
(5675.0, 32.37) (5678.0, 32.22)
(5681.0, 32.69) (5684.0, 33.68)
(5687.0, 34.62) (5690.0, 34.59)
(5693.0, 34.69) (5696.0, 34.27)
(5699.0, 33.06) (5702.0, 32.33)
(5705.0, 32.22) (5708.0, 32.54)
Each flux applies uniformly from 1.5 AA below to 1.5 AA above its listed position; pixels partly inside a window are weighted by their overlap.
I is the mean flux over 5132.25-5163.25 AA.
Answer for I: 34.8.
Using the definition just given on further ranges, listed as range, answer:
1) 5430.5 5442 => 34.2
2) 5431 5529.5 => 34.3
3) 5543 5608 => 33.9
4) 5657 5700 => 33.5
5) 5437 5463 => 34.9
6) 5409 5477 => 34.2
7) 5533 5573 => 33.8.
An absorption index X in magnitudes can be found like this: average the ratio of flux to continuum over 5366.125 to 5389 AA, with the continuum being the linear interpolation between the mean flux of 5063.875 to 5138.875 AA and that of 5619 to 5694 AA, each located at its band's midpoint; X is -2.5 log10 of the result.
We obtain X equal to -0.01 mag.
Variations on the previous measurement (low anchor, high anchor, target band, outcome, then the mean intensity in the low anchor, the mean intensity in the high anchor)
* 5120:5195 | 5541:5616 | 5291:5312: -0.036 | 34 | 33.8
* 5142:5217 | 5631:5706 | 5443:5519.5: -0.021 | 33.4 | 33.6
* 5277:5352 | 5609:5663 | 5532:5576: 0.008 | 34.9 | 33.9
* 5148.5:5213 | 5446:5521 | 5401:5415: 0.012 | 33.3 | 34.2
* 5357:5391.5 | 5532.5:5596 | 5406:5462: 0.004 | 34.8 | 33.8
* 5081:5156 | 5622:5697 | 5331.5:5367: 0.009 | 35.4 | 33.8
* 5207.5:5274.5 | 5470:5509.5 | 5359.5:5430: 0.003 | 35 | 34.1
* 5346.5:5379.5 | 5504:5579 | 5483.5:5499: 0.002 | 34.5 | 34.2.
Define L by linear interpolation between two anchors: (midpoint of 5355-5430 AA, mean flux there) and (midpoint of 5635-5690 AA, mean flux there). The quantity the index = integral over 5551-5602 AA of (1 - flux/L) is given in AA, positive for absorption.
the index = 0.2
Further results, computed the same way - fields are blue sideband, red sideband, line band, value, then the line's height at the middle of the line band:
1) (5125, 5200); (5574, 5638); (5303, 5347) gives -1.0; 33.8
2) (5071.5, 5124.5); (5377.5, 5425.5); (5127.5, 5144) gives 0.1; 35.6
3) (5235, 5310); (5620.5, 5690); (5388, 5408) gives 0.4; 34.8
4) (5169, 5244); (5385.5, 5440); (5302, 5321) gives -0.4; 34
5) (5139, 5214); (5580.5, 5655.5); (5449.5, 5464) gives -0.4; 33.6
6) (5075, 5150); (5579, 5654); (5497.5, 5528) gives -0.2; 34.1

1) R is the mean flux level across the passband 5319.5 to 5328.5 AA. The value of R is 35.2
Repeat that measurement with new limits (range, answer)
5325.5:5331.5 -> 34.4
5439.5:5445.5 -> 35.3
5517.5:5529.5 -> 35.3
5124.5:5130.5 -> 36.4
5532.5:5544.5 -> 33.6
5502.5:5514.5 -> 33.8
